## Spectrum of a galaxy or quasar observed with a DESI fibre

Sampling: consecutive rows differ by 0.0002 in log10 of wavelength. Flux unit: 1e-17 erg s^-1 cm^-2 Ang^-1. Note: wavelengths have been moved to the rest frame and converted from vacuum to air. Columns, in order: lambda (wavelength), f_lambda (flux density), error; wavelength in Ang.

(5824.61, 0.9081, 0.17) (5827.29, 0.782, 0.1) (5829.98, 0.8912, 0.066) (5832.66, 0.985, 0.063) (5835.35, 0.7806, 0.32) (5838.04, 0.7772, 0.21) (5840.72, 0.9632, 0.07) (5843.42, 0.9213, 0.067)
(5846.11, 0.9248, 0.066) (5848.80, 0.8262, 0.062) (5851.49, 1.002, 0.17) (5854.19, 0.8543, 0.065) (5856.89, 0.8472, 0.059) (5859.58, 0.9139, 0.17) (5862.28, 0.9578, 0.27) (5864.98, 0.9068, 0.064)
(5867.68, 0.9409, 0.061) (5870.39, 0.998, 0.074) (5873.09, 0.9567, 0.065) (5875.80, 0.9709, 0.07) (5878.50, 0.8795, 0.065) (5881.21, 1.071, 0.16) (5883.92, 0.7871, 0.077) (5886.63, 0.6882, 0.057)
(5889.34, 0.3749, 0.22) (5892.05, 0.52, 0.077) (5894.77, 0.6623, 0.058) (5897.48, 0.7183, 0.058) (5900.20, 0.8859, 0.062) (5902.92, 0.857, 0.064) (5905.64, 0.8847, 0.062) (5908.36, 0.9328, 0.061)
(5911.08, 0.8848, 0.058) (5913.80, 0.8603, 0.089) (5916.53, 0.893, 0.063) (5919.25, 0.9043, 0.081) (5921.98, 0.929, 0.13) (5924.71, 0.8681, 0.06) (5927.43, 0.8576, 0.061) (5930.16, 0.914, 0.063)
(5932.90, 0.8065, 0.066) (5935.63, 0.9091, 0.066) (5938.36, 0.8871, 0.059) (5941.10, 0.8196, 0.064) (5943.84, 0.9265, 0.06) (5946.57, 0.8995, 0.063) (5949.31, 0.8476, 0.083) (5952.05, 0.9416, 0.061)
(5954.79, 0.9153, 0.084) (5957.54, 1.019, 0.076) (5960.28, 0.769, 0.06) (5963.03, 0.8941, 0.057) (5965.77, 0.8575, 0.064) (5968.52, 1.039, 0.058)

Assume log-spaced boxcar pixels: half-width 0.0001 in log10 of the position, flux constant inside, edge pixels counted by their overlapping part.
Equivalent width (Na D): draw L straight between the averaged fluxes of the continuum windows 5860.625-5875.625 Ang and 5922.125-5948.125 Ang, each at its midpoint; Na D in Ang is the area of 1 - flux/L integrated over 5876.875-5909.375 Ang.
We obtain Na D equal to 5.4 Ang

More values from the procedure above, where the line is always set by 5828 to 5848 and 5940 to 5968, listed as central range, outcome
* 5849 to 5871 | -0.8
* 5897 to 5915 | 0.5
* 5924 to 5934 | 0.3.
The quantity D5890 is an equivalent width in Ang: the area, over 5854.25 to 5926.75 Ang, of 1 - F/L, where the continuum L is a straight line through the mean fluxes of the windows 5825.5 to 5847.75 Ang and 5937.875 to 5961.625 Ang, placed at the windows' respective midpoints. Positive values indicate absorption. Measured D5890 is 2.9 Ang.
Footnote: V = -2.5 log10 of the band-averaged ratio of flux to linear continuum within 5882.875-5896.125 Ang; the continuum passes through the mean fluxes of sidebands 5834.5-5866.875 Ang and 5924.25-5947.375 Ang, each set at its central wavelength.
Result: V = 0.42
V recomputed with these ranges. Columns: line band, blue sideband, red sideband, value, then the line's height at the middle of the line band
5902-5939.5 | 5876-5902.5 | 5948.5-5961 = -0.08 mag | 0.824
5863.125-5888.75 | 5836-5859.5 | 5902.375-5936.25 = -0.01 mag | 0.887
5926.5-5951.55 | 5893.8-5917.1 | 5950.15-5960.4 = 0.03 mag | 0.899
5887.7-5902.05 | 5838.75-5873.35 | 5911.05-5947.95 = 0.37 mag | 0.901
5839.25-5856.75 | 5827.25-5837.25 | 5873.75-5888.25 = -0.05 mag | 0.868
